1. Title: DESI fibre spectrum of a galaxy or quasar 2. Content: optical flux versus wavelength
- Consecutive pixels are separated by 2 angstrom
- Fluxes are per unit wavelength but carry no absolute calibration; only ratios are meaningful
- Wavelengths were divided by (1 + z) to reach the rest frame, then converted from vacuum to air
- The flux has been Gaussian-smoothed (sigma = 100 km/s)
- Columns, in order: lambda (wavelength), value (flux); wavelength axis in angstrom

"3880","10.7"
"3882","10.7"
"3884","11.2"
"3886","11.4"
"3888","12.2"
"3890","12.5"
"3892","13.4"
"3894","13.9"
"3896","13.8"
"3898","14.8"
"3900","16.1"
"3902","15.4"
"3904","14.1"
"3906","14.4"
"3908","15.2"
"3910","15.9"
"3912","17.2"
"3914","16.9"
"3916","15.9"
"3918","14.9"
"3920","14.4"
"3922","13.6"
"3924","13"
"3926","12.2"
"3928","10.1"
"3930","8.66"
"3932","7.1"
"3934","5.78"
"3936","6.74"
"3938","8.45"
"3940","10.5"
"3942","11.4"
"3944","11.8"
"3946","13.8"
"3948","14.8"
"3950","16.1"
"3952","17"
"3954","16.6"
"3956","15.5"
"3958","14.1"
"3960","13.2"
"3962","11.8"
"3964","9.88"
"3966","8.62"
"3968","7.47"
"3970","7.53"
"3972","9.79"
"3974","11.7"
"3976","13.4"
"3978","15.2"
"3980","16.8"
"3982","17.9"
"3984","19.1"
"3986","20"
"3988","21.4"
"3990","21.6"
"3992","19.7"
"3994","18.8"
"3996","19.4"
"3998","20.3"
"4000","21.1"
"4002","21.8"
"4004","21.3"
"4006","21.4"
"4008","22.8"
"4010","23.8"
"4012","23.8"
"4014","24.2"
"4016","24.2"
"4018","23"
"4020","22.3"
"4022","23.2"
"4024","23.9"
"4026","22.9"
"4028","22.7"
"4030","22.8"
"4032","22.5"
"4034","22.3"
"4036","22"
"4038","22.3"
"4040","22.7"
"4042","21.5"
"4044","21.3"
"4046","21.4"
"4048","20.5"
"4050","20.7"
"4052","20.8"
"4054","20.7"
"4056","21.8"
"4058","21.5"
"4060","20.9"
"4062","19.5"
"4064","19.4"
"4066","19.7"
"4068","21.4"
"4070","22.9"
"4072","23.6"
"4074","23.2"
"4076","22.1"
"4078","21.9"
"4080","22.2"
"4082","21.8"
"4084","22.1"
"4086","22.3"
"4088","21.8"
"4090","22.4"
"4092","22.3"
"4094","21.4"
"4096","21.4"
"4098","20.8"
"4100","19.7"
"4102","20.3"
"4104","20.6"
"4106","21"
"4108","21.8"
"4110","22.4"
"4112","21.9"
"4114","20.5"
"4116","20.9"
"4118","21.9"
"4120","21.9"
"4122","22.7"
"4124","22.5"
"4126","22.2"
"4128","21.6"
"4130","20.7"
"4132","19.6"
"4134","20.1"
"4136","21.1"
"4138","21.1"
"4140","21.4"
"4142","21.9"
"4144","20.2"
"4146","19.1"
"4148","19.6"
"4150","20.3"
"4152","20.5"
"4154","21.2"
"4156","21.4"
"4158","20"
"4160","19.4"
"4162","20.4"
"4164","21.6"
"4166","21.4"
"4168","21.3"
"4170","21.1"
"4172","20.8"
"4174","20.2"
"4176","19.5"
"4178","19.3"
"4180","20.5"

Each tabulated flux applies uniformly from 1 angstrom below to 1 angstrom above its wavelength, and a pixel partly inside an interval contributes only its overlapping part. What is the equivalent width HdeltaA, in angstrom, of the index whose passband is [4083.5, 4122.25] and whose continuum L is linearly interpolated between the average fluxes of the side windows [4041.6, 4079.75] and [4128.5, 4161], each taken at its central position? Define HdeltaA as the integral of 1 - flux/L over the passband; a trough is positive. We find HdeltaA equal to -1.06 angstrom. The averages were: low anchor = 21.3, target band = 21.5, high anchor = 20.5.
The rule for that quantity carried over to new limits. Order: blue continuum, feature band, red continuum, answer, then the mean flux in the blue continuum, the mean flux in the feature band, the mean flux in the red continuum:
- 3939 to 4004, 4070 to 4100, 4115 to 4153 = -4.3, 15.3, 22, 21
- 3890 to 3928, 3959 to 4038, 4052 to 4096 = -1.4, 14.5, 18.9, 21.6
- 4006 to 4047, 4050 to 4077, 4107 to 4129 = 1.3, 22.7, 21.3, 21.8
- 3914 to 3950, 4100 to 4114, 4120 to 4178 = -1.6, 11.6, 21.2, 20.8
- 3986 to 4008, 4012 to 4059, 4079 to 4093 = -2.0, 20.7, 22.3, 22.1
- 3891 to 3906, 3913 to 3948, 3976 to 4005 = 9.8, 14.5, 11.6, 19.4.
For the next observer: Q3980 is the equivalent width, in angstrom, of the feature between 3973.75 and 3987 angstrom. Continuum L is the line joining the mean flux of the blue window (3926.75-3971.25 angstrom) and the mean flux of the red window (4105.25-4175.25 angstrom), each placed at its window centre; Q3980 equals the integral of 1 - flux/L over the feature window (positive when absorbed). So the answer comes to -3.82 angstrom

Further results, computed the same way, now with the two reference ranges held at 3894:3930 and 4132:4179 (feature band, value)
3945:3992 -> 3.7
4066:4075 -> -2.0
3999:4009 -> -3.0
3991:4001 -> -2.0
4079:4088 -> -1.6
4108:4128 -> -2.3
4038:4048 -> -2.2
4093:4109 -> -1.4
